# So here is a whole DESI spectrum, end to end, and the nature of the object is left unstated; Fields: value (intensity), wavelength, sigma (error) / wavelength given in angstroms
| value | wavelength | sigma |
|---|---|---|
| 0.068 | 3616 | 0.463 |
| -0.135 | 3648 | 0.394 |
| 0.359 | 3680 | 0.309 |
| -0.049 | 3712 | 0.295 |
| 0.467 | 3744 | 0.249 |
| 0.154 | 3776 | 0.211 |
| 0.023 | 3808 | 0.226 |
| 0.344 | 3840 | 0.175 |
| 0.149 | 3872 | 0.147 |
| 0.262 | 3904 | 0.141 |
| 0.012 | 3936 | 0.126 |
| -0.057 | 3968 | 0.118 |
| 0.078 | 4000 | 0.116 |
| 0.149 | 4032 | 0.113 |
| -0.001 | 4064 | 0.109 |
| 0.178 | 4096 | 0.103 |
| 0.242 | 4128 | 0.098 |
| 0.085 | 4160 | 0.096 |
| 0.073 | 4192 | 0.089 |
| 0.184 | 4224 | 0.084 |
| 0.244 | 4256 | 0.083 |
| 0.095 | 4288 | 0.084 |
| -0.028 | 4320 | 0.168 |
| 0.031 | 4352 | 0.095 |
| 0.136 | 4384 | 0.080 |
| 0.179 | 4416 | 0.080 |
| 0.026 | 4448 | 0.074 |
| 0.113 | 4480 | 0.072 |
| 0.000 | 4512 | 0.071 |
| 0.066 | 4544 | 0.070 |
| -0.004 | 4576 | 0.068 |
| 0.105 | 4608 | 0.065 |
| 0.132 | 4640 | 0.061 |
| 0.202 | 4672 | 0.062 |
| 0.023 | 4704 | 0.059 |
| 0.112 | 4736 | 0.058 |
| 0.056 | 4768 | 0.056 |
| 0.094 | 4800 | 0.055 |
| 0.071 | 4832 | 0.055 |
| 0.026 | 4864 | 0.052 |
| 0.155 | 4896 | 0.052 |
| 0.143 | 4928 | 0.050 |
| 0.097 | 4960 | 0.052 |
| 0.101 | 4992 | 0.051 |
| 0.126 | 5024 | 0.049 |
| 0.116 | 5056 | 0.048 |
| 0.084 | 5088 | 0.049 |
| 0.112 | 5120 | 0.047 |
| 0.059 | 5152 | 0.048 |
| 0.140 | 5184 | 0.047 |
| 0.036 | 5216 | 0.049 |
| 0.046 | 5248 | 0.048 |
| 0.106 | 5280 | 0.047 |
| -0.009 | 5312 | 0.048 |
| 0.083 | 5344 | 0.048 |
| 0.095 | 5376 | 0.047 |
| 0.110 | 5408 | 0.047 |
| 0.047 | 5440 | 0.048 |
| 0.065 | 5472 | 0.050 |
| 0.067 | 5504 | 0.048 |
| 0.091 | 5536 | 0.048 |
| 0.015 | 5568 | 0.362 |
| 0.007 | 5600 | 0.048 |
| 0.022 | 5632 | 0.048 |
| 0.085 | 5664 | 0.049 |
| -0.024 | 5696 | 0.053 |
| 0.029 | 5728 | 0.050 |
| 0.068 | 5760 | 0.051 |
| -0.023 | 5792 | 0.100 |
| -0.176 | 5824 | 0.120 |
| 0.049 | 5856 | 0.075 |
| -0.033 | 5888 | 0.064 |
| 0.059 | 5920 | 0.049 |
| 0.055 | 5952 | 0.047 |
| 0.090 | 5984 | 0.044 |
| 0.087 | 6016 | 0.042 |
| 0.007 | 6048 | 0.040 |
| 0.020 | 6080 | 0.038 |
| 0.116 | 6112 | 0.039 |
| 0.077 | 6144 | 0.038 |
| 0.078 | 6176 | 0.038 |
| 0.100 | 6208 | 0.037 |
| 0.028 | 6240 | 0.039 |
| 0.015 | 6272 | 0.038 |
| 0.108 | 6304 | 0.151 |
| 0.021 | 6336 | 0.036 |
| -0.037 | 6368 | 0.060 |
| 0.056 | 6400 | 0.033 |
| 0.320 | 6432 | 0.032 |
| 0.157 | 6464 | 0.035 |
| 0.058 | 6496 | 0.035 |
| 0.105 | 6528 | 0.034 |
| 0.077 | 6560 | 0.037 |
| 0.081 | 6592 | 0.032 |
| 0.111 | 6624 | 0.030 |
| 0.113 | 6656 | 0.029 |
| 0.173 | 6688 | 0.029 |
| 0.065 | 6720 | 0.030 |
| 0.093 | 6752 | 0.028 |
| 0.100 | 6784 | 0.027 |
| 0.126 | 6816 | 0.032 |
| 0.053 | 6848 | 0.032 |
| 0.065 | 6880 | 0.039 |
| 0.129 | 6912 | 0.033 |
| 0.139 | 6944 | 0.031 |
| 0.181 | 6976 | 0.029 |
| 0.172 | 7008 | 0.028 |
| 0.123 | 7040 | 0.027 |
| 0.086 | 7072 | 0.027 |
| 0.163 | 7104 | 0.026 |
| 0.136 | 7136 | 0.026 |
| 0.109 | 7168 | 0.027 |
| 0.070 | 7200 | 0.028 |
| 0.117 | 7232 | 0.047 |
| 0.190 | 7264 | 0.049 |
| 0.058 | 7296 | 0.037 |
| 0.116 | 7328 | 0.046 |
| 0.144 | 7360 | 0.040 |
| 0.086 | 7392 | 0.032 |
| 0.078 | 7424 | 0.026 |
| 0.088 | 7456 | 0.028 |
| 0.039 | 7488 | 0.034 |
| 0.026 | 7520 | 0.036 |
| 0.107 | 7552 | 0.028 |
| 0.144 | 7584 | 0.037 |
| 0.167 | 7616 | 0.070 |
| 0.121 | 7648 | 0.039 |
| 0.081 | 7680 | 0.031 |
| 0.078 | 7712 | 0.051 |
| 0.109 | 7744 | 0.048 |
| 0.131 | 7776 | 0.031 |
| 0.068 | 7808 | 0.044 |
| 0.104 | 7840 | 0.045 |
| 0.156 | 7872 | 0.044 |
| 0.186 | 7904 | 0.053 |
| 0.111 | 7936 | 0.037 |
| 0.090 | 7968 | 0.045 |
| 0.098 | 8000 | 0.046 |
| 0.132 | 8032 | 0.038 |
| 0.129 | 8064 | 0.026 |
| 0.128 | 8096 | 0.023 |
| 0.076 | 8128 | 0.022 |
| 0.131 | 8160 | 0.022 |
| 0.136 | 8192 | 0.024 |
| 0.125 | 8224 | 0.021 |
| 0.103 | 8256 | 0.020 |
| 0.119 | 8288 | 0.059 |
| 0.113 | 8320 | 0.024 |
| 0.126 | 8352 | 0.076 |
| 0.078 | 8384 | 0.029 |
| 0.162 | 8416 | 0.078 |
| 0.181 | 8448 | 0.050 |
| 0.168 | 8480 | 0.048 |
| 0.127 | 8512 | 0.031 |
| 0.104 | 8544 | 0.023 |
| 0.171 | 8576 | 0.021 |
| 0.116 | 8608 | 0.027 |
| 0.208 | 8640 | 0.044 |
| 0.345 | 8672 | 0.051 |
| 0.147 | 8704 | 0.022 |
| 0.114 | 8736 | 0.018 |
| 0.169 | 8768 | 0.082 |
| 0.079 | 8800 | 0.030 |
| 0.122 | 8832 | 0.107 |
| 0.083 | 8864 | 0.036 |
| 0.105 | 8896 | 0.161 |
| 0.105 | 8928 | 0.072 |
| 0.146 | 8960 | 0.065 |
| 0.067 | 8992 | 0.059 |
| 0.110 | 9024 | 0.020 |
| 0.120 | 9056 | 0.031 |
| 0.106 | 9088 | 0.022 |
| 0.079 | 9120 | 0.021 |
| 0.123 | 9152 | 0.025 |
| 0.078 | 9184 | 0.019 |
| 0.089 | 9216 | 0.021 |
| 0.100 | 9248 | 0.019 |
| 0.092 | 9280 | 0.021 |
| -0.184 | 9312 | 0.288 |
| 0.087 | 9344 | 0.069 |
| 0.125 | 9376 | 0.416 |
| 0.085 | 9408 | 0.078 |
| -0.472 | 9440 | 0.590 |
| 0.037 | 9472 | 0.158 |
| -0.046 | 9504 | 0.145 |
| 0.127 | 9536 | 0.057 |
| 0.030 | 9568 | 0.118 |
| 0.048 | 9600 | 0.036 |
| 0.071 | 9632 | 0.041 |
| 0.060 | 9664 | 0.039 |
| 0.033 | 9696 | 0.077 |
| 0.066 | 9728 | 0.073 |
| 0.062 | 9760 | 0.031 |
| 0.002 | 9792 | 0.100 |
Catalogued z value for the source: 0.73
